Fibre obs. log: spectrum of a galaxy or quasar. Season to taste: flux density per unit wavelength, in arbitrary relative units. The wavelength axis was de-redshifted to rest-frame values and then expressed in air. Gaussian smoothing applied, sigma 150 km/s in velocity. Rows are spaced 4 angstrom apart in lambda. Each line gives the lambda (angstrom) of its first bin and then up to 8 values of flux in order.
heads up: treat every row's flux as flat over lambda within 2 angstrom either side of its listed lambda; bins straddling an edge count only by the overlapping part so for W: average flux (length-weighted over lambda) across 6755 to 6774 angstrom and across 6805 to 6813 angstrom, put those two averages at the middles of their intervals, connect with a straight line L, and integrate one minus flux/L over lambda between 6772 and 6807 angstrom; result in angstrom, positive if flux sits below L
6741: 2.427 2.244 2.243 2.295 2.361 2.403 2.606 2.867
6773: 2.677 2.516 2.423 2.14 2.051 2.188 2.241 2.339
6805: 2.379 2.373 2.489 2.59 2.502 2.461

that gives 2.3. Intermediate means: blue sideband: 2.58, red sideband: 2.4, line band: 2.32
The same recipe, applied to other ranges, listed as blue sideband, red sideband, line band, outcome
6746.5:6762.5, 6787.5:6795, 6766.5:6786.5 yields -3.0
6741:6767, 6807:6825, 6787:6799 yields 1.4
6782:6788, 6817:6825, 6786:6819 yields 0.2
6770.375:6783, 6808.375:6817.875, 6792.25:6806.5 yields 1.3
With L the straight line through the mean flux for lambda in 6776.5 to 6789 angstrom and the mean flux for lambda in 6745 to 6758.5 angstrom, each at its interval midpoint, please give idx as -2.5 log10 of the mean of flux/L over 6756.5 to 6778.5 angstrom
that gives -0.132 mag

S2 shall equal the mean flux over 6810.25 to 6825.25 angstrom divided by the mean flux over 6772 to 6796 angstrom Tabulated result 1.08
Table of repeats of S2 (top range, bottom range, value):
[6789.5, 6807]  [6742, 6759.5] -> 0.99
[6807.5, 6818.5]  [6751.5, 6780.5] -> 0.98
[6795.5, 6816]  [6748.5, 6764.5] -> 1.01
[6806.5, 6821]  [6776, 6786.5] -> 1.05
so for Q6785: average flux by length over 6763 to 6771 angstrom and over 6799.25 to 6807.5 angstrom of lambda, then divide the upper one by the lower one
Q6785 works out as 0.9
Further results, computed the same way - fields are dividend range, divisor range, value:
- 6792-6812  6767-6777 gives 0.85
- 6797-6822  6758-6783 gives 0.94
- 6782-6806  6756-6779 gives 0.86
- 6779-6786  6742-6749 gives 1.01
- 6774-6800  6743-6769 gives 0.95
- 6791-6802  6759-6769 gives 0.87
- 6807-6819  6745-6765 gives 1.06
